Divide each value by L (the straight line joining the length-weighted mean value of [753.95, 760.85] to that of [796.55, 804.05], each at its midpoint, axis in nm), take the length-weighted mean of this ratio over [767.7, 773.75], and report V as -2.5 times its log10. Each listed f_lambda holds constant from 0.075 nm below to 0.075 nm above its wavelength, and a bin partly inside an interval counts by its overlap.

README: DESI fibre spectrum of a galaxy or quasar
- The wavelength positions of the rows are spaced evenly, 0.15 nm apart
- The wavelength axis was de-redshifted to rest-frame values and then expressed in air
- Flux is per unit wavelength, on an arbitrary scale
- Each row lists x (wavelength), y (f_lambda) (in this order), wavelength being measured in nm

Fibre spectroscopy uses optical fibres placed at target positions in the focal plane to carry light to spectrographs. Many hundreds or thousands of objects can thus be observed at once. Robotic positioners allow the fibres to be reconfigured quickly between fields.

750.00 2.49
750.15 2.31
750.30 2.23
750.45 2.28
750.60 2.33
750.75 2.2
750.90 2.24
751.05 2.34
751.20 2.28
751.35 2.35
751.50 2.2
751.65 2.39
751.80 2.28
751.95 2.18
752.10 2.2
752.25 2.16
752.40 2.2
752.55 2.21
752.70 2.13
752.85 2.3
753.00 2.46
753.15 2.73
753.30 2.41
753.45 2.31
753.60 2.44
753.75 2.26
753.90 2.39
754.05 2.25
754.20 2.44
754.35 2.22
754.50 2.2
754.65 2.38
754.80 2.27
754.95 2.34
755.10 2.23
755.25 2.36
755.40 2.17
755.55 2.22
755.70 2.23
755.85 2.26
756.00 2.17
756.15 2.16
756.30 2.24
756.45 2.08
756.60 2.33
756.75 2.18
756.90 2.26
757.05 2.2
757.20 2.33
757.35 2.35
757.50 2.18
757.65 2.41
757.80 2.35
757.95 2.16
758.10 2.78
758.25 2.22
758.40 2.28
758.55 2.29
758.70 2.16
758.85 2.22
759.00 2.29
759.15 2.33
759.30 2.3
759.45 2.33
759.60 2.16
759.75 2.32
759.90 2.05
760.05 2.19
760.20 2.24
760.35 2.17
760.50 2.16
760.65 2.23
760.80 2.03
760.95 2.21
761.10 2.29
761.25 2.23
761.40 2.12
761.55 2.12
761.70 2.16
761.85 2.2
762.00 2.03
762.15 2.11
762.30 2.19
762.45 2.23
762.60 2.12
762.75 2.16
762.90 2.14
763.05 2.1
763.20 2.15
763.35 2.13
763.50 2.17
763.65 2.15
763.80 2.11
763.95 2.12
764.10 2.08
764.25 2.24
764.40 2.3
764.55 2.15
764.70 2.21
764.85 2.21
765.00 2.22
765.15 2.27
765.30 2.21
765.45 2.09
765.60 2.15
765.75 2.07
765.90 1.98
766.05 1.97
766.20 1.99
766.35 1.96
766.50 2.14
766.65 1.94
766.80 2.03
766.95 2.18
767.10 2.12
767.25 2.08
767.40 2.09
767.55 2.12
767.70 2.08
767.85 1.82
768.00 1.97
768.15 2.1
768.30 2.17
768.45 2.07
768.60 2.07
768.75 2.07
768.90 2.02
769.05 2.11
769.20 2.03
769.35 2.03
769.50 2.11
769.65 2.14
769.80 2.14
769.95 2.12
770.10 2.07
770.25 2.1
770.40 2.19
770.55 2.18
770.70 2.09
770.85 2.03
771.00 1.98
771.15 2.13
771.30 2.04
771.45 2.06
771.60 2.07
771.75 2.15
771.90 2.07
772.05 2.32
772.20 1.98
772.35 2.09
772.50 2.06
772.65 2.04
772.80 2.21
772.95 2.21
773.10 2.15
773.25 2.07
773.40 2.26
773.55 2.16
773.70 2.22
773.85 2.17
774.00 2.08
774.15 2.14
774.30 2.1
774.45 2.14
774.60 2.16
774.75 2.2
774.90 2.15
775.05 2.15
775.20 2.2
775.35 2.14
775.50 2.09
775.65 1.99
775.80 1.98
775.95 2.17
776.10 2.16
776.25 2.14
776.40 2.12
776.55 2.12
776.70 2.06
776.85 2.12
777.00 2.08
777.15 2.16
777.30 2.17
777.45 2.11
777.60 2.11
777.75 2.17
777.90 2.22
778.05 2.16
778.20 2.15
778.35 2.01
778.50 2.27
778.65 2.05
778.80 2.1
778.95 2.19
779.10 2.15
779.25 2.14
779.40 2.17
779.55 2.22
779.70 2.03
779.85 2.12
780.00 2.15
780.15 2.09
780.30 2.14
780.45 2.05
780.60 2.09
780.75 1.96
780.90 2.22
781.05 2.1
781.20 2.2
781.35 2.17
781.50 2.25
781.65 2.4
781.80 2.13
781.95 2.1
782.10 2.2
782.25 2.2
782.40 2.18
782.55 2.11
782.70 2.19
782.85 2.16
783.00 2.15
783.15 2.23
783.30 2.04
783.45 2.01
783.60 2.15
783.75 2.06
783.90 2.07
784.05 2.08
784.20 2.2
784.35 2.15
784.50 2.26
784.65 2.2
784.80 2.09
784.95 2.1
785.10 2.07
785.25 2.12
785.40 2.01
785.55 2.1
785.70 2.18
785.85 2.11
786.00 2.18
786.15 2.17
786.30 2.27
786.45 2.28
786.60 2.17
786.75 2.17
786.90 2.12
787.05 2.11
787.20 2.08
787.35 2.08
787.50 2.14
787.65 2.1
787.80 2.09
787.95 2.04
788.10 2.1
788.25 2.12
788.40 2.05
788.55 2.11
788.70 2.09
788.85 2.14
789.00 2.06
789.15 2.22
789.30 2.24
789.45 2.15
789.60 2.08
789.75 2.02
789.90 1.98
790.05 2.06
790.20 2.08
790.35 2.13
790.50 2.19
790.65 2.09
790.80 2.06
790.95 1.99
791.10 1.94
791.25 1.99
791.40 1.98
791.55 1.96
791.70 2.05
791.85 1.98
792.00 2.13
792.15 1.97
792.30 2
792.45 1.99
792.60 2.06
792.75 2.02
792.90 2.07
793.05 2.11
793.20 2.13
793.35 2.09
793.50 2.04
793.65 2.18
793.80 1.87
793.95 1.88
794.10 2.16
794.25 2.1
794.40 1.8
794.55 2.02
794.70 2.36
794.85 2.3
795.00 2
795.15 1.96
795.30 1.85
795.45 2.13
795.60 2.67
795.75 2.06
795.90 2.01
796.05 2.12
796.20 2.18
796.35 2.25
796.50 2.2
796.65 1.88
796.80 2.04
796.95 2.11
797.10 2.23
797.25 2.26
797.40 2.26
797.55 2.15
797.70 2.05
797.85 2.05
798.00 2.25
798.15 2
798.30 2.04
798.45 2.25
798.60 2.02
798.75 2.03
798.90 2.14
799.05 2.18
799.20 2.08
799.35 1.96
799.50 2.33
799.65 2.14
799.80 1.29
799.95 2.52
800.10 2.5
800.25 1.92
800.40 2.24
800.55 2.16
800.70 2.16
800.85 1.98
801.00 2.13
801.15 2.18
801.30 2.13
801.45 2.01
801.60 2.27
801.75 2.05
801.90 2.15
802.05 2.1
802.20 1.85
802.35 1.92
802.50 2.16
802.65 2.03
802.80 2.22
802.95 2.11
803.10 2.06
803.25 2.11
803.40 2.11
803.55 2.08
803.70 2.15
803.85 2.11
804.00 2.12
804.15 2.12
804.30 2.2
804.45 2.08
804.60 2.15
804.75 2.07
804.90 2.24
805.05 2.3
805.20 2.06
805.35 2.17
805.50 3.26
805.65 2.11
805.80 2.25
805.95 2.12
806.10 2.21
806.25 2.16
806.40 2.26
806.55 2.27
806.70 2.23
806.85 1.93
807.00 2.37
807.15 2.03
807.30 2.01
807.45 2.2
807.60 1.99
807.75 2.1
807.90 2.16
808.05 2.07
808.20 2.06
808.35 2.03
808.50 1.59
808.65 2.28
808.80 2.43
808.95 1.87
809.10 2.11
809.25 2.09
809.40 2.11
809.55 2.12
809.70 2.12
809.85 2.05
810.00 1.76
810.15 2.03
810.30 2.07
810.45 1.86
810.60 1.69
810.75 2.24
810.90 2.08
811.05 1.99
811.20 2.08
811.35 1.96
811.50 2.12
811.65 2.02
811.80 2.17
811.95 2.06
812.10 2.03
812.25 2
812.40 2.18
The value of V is 0.06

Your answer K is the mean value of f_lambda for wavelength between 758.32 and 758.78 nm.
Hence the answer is 2.24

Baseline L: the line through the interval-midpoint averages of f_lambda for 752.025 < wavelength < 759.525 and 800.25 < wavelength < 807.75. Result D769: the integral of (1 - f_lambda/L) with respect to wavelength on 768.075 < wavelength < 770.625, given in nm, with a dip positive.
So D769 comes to 0.17 nm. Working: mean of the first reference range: 2.29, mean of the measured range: 2.1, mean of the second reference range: 2.15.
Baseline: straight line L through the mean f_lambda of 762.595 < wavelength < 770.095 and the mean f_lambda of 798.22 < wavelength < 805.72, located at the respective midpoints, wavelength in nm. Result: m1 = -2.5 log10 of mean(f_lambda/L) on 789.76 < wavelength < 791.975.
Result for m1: 0.05 mag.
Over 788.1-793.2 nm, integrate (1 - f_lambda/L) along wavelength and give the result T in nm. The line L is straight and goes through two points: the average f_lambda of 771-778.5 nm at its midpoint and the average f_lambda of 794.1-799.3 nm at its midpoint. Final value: 0.13 nm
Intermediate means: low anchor 2.13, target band 2.07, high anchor 2.12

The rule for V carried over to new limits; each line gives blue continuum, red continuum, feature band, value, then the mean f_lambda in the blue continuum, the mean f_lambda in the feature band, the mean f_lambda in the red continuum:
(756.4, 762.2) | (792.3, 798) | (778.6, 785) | 0.004 mag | 2.23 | 2.14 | 2.1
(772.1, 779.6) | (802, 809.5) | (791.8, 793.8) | 0.043 mag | 2.13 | 2.05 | 2.14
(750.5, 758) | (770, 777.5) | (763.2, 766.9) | 0.035 mag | 2.28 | 2.12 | 2.12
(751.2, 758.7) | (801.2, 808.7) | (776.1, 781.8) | 0.037 mag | 2.29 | 2.14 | 2.14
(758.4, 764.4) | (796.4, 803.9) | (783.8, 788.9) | 0.003 mag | 2.18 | 2.13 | 2.11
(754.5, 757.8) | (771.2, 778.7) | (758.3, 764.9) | 0.016 mag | 2.26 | 2.19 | 2.13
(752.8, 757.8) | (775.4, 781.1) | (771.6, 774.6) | 0.011 mag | 2.3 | 2.14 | 2.12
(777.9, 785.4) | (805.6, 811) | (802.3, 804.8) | -0.007 mag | 2.14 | 2.11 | 2.08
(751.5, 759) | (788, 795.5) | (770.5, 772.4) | 0.048 mag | 2.28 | 2.09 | 2.06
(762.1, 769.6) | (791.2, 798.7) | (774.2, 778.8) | -0.015 mag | 2.11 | 2.13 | 2.09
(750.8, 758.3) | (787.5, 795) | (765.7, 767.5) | 0.087 mag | 2.29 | 2.05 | 2.07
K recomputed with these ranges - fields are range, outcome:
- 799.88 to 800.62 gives 2.27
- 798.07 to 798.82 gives 2.07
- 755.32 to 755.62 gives 2.2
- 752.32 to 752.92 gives 2.21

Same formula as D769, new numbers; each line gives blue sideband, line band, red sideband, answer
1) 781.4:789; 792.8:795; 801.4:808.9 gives 0.07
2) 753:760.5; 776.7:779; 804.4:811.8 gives 0.08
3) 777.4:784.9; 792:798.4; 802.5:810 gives 0.14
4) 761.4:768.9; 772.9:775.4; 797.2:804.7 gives -0.06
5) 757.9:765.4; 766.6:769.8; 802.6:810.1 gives 0.18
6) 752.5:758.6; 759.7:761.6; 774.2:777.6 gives 0.06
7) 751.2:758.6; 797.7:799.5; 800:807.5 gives 0.06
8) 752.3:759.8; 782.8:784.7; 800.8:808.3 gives 0.06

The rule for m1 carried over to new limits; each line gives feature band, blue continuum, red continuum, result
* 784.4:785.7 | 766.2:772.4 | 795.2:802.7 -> -0.01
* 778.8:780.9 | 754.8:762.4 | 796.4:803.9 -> 0.03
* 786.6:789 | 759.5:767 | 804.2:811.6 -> 0.01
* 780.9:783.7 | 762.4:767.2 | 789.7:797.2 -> -0.04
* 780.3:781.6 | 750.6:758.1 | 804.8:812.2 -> 0.03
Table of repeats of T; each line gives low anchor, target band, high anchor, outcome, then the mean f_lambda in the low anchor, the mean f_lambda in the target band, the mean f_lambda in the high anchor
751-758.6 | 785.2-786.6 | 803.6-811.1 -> 0.020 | 2.29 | 2.16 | 2.12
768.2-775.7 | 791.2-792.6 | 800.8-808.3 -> 0.081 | 2.11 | 2.01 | 2.14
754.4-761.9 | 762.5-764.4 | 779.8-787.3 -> 0.064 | 2.24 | 2.15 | 2.14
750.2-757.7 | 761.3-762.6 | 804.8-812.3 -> 0.063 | 2.28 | 2.15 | 2.11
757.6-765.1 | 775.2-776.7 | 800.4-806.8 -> 0.058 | 2.21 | 2.1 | 2.16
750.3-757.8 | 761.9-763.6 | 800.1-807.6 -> 0.089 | 2.28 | 2.14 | 2.15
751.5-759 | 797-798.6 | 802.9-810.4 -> 0.009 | 2.28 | 2.15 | 2.13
